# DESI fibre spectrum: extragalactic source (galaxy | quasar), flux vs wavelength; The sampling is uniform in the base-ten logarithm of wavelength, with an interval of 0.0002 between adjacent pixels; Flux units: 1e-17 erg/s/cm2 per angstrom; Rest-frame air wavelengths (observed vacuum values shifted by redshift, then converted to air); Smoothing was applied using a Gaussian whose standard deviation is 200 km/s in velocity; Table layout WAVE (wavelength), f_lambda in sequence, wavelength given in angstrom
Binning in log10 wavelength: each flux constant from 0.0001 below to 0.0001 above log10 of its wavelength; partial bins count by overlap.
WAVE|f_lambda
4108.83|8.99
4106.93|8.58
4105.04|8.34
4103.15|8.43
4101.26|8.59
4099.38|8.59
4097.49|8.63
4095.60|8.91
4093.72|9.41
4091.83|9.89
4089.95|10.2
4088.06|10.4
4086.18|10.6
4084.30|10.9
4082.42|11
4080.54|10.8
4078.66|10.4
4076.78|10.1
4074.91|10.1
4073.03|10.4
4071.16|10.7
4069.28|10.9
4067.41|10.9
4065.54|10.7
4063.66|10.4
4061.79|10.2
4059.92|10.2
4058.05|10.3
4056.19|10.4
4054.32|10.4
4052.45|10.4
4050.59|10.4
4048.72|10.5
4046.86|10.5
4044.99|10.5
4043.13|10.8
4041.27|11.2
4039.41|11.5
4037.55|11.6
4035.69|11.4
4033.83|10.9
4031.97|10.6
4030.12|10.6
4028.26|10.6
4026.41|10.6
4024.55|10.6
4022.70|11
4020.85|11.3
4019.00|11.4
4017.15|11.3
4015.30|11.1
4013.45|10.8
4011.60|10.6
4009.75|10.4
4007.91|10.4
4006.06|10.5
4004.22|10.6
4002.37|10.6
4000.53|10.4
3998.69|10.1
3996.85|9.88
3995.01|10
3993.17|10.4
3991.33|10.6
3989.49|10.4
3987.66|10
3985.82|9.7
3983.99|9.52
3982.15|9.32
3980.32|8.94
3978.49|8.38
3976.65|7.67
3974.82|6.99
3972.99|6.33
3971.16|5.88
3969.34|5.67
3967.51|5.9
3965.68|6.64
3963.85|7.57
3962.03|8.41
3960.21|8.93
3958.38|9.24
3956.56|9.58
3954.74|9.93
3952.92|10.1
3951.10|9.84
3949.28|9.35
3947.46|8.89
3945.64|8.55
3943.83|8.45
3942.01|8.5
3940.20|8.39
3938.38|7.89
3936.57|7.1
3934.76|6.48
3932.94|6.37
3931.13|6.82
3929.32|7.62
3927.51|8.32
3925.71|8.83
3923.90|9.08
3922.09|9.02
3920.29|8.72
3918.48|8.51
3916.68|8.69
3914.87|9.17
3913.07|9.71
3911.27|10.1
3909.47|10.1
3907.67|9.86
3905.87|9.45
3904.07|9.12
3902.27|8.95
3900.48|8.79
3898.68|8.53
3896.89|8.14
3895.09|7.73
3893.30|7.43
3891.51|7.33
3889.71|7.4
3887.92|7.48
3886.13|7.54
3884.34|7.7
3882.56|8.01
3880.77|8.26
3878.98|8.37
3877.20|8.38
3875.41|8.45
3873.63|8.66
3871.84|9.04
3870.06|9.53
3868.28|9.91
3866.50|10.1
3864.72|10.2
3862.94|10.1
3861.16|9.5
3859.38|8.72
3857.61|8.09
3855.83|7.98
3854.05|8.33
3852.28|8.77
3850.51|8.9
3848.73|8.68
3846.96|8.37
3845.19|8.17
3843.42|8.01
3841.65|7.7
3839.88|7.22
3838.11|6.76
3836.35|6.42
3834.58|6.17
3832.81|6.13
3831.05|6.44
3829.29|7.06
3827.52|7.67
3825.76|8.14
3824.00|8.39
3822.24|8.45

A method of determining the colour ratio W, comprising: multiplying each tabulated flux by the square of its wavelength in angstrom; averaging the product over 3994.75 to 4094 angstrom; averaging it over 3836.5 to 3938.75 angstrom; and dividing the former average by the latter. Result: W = 1.36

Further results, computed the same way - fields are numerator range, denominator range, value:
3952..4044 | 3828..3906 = 1.27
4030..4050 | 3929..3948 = 1.49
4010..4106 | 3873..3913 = 1.33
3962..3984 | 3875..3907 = 0.94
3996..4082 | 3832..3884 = 1.39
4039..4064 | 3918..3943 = 1.41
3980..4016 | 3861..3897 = 1.28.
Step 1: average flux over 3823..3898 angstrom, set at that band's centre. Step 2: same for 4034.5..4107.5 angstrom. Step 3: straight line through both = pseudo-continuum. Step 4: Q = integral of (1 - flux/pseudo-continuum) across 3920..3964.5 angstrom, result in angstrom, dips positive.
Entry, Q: 2.3 angstrom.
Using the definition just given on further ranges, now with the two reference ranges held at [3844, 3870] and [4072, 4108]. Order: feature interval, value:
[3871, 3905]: 3.4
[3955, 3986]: 4.7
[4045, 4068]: -2.0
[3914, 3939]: 3.1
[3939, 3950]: 0.7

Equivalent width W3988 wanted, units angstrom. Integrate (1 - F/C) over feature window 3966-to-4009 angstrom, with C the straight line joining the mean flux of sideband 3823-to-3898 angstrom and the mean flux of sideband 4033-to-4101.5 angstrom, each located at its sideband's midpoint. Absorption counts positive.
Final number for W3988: 2.30 angstrom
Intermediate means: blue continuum 8.13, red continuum 10.4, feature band 9.03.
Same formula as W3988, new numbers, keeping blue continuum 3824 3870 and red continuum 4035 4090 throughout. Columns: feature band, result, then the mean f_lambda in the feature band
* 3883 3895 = 1.58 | 7.52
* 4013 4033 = -1.42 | 10.9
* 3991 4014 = -1.04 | 10.4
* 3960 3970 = 2.53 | 7.1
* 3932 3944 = 2.18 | 7.54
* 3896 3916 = -0.93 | 9.26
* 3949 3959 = -0.33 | 9.71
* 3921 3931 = 0.70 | 8.45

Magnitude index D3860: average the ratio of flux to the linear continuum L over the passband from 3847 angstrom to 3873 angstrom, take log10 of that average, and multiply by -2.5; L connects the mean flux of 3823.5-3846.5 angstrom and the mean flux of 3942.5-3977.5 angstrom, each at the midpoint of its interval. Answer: -0.22 mag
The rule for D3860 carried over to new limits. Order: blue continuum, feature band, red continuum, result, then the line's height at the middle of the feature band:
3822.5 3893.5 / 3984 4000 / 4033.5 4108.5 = -0.07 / 9.44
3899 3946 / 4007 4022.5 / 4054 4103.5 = -0.15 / 9.47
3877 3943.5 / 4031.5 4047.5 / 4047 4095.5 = -0.11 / 9.99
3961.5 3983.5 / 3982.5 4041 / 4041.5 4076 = -0.21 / 8.77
